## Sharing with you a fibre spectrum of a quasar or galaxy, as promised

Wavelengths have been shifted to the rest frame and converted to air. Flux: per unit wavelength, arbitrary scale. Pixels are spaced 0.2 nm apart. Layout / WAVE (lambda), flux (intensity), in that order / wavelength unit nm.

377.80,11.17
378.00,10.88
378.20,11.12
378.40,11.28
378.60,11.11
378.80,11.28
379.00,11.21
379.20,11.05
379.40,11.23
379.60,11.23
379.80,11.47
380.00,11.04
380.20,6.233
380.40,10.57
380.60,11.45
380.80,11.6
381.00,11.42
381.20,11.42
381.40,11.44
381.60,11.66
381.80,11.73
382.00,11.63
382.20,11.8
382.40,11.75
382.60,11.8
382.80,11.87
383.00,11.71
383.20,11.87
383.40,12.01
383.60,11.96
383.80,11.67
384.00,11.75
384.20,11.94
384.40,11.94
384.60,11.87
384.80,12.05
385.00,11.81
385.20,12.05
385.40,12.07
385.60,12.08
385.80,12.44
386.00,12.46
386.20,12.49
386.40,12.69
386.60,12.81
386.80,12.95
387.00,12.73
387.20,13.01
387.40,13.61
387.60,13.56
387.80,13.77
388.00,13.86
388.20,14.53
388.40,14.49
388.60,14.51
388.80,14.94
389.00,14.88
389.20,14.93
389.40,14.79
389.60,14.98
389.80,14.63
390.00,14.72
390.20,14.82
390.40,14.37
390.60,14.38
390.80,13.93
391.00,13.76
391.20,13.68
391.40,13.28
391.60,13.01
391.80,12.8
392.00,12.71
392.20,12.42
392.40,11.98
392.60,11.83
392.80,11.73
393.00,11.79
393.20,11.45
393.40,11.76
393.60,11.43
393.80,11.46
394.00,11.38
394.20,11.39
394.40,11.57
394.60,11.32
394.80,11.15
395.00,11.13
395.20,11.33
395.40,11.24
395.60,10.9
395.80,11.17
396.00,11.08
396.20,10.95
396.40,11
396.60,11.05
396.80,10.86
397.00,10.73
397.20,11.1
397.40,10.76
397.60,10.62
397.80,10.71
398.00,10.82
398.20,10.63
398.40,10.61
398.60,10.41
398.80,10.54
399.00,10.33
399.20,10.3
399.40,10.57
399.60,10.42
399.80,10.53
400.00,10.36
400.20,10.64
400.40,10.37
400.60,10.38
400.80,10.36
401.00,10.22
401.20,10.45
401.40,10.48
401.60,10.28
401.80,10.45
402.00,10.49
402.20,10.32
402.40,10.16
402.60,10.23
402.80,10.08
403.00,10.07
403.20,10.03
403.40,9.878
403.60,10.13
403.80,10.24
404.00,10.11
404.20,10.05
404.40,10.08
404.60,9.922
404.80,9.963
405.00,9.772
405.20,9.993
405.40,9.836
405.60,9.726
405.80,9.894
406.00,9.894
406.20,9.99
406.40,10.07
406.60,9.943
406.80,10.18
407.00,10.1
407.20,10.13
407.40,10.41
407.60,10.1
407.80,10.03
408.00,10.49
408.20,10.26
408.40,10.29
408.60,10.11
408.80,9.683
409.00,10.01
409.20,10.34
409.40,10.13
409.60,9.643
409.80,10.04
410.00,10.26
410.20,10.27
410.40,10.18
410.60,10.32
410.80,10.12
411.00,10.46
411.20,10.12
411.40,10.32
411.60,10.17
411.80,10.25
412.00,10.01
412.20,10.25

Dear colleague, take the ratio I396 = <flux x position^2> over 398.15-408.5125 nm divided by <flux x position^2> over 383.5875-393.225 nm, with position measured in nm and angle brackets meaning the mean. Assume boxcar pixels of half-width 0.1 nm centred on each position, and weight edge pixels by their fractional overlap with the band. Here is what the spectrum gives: 0.84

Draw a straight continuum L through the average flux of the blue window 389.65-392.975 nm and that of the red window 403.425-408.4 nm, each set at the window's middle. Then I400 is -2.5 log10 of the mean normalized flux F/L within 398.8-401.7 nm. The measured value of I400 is 0.09 mag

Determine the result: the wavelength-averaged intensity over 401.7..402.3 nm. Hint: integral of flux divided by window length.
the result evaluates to 10.4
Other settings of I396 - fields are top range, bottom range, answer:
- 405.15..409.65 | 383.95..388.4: 0.88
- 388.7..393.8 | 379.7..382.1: 1.28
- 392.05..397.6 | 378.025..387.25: 1.03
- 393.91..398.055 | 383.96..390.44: 0.87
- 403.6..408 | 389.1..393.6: 0.81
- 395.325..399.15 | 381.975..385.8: 0.97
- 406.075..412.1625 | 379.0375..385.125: 1.02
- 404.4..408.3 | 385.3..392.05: 0.80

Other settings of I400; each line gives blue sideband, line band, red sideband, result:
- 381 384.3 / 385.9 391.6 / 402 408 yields -0.23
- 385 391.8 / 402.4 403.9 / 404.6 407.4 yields 0.05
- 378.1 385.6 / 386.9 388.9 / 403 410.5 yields -0.24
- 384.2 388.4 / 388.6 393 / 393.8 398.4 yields -0.15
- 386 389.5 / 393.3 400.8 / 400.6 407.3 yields 0.07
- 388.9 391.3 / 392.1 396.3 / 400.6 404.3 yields 0.14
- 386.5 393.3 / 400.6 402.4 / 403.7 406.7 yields 0.05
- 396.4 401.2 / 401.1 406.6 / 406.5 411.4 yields 0.03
